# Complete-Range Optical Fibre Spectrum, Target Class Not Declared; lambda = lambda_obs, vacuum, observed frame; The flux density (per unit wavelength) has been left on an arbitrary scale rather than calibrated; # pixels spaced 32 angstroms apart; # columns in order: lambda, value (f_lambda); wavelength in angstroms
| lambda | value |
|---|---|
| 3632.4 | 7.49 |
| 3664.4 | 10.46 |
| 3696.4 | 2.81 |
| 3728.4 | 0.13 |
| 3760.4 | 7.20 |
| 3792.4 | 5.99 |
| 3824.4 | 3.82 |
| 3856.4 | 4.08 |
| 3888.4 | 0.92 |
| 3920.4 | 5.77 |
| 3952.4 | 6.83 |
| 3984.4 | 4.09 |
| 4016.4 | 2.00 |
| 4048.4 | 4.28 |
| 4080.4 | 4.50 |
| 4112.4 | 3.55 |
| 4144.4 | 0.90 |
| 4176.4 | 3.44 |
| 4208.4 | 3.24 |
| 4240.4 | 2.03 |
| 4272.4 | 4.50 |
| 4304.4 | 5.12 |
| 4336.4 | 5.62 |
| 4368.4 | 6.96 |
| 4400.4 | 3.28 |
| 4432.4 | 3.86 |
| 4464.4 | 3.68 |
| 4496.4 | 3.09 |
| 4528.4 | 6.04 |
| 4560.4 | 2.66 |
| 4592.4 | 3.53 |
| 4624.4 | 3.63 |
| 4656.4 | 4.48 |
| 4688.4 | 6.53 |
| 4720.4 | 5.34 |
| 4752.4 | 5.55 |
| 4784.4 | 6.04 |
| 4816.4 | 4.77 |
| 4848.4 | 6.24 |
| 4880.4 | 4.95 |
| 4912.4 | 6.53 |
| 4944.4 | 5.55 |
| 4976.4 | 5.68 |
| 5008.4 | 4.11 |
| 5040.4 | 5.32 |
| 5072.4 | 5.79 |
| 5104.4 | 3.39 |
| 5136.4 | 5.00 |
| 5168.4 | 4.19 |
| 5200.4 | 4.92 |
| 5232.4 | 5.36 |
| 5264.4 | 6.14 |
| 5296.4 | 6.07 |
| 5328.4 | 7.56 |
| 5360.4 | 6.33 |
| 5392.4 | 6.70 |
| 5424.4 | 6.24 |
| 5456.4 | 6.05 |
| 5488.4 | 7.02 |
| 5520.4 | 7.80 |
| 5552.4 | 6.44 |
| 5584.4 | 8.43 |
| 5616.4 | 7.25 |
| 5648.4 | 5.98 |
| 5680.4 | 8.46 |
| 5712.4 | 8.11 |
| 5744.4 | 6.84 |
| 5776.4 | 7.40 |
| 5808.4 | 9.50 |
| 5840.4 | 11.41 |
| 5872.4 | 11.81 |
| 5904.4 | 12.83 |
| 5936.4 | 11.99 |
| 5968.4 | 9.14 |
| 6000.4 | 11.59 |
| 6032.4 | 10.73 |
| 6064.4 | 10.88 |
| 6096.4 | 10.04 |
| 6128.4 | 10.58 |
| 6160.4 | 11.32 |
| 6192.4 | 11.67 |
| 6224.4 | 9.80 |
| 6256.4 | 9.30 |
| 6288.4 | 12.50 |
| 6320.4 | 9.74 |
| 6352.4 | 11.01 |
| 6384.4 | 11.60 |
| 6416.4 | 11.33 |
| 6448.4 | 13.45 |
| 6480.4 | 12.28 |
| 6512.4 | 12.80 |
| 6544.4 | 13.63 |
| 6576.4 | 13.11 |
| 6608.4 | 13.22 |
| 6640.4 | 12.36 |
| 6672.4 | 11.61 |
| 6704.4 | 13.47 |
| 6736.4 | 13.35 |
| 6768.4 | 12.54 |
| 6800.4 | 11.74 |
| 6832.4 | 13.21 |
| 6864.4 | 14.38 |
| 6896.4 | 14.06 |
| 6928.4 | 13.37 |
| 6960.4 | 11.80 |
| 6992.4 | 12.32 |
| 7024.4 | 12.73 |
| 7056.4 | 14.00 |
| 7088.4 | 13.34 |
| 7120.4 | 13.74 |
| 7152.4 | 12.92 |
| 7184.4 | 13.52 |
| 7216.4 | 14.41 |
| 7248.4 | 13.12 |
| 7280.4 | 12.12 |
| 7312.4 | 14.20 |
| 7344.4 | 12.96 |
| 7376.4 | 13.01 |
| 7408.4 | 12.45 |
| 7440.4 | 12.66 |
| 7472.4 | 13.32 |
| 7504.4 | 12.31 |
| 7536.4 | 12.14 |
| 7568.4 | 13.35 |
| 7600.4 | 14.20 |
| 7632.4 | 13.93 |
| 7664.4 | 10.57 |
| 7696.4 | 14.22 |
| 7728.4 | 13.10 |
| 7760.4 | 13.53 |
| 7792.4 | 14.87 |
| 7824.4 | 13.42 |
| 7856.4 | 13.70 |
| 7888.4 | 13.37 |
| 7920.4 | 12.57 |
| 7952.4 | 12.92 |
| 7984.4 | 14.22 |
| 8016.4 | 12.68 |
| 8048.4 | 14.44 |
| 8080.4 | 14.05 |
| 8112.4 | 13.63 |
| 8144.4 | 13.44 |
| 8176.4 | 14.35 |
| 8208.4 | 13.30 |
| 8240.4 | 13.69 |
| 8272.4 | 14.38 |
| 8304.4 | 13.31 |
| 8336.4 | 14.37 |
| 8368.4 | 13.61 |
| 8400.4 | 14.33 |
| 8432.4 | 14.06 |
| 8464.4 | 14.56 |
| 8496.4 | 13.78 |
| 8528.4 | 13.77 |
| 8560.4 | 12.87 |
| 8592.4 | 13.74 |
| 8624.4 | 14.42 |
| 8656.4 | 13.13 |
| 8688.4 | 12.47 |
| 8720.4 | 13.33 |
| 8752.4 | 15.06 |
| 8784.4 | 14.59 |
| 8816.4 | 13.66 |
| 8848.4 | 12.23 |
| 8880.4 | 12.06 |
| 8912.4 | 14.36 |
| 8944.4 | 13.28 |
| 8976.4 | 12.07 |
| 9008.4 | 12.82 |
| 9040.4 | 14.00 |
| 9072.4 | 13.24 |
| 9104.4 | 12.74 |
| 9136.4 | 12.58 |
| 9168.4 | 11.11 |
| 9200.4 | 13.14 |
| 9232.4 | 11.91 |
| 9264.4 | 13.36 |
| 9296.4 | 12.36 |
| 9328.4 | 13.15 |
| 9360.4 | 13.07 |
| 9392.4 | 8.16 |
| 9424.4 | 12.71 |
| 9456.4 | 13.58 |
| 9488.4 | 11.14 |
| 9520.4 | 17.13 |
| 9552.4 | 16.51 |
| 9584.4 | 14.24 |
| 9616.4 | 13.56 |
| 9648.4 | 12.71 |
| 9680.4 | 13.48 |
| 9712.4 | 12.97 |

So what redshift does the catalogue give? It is 0.45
